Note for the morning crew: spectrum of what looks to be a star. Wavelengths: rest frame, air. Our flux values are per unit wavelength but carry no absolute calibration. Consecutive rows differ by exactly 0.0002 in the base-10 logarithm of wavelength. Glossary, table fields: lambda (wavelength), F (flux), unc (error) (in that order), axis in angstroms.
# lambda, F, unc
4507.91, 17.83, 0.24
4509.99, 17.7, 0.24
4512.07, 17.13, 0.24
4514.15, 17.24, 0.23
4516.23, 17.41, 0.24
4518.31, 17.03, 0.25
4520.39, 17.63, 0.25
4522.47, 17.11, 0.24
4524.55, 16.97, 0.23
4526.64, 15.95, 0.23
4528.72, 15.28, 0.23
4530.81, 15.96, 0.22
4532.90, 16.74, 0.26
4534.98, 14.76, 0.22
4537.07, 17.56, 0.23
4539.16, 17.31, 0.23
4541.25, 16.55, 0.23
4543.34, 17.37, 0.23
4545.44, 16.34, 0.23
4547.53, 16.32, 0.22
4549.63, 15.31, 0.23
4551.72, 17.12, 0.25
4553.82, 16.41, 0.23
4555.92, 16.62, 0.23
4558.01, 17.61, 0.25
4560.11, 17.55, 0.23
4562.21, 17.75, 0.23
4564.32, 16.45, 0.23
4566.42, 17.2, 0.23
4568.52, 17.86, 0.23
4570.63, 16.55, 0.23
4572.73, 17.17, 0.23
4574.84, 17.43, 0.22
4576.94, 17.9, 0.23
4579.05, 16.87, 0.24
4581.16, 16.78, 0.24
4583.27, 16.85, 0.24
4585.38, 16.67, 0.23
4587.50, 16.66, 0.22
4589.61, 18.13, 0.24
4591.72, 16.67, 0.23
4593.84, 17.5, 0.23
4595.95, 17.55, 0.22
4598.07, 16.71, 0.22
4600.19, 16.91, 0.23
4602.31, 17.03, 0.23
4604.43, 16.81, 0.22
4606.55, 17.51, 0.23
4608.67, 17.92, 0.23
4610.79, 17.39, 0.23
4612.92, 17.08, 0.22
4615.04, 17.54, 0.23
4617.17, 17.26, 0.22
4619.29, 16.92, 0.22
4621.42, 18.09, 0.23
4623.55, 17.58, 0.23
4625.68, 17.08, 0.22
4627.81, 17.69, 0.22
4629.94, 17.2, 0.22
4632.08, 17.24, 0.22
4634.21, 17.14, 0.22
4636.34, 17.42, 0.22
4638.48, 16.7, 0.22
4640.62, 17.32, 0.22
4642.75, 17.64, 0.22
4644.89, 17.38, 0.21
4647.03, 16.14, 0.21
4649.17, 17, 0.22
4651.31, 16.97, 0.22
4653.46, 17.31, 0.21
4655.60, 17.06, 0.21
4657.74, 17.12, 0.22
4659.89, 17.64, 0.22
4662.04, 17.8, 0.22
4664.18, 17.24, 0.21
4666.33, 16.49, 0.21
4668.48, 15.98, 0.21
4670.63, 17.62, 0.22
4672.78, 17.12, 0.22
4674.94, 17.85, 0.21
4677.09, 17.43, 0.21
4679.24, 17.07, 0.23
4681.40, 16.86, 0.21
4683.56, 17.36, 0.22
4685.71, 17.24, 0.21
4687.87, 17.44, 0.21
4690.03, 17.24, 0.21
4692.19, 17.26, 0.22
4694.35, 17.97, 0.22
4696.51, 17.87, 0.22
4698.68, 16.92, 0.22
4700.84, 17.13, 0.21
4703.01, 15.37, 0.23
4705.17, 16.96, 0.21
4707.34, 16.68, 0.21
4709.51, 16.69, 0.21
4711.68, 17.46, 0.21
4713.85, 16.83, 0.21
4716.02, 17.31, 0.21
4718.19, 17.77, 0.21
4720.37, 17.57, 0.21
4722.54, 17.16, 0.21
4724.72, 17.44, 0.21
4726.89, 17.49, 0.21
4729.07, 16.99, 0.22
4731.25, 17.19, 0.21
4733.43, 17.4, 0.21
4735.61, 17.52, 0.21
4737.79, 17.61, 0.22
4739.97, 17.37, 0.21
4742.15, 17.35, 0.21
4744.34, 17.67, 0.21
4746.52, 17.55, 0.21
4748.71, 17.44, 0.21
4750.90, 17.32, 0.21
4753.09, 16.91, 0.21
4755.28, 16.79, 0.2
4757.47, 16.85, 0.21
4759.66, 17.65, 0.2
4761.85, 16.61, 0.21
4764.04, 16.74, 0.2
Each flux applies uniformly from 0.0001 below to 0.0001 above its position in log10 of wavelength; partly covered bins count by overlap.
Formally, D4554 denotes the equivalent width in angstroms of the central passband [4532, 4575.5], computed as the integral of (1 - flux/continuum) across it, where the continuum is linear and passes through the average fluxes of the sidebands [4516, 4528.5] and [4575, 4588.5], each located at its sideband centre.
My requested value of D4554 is 0.2 angstroms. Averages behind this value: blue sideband 16.9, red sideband 17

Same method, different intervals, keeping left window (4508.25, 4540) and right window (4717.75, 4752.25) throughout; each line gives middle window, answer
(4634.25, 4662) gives 0.0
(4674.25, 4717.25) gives 0.4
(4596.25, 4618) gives -0.2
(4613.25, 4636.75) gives -0.4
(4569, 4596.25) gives -0.3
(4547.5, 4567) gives 0.1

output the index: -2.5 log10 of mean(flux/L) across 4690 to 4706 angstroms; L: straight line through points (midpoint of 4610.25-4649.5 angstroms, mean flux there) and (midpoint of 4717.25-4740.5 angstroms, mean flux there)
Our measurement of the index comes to 0.02 mag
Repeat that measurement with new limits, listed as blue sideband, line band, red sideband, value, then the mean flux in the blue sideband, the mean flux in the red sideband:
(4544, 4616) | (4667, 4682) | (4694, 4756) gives 0.003 mag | 17.1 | 17.2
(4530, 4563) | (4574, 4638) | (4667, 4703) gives -0.021 mag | 16.7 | 17.2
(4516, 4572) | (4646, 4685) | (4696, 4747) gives -0.003 mag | 16.8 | 17.2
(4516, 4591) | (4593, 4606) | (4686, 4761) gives -0.008 mag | 16.9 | 17.2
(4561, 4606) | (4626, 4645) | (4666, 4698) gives -0.006 mag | 17.1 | 17.3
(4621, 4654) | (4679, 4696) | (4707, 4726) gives -0.007 mag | 17.2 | 17.2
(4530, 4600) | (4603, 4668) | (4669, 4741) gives -0.010 mag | 16.9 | 17.2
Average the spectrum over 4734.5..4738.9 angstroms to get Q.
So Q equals 17.6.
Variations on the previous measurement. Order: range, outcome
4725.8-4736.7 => 17.3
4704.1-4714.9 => 16.9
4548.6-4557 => 16.4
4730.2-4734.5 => 17.3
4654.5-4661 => 17.3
